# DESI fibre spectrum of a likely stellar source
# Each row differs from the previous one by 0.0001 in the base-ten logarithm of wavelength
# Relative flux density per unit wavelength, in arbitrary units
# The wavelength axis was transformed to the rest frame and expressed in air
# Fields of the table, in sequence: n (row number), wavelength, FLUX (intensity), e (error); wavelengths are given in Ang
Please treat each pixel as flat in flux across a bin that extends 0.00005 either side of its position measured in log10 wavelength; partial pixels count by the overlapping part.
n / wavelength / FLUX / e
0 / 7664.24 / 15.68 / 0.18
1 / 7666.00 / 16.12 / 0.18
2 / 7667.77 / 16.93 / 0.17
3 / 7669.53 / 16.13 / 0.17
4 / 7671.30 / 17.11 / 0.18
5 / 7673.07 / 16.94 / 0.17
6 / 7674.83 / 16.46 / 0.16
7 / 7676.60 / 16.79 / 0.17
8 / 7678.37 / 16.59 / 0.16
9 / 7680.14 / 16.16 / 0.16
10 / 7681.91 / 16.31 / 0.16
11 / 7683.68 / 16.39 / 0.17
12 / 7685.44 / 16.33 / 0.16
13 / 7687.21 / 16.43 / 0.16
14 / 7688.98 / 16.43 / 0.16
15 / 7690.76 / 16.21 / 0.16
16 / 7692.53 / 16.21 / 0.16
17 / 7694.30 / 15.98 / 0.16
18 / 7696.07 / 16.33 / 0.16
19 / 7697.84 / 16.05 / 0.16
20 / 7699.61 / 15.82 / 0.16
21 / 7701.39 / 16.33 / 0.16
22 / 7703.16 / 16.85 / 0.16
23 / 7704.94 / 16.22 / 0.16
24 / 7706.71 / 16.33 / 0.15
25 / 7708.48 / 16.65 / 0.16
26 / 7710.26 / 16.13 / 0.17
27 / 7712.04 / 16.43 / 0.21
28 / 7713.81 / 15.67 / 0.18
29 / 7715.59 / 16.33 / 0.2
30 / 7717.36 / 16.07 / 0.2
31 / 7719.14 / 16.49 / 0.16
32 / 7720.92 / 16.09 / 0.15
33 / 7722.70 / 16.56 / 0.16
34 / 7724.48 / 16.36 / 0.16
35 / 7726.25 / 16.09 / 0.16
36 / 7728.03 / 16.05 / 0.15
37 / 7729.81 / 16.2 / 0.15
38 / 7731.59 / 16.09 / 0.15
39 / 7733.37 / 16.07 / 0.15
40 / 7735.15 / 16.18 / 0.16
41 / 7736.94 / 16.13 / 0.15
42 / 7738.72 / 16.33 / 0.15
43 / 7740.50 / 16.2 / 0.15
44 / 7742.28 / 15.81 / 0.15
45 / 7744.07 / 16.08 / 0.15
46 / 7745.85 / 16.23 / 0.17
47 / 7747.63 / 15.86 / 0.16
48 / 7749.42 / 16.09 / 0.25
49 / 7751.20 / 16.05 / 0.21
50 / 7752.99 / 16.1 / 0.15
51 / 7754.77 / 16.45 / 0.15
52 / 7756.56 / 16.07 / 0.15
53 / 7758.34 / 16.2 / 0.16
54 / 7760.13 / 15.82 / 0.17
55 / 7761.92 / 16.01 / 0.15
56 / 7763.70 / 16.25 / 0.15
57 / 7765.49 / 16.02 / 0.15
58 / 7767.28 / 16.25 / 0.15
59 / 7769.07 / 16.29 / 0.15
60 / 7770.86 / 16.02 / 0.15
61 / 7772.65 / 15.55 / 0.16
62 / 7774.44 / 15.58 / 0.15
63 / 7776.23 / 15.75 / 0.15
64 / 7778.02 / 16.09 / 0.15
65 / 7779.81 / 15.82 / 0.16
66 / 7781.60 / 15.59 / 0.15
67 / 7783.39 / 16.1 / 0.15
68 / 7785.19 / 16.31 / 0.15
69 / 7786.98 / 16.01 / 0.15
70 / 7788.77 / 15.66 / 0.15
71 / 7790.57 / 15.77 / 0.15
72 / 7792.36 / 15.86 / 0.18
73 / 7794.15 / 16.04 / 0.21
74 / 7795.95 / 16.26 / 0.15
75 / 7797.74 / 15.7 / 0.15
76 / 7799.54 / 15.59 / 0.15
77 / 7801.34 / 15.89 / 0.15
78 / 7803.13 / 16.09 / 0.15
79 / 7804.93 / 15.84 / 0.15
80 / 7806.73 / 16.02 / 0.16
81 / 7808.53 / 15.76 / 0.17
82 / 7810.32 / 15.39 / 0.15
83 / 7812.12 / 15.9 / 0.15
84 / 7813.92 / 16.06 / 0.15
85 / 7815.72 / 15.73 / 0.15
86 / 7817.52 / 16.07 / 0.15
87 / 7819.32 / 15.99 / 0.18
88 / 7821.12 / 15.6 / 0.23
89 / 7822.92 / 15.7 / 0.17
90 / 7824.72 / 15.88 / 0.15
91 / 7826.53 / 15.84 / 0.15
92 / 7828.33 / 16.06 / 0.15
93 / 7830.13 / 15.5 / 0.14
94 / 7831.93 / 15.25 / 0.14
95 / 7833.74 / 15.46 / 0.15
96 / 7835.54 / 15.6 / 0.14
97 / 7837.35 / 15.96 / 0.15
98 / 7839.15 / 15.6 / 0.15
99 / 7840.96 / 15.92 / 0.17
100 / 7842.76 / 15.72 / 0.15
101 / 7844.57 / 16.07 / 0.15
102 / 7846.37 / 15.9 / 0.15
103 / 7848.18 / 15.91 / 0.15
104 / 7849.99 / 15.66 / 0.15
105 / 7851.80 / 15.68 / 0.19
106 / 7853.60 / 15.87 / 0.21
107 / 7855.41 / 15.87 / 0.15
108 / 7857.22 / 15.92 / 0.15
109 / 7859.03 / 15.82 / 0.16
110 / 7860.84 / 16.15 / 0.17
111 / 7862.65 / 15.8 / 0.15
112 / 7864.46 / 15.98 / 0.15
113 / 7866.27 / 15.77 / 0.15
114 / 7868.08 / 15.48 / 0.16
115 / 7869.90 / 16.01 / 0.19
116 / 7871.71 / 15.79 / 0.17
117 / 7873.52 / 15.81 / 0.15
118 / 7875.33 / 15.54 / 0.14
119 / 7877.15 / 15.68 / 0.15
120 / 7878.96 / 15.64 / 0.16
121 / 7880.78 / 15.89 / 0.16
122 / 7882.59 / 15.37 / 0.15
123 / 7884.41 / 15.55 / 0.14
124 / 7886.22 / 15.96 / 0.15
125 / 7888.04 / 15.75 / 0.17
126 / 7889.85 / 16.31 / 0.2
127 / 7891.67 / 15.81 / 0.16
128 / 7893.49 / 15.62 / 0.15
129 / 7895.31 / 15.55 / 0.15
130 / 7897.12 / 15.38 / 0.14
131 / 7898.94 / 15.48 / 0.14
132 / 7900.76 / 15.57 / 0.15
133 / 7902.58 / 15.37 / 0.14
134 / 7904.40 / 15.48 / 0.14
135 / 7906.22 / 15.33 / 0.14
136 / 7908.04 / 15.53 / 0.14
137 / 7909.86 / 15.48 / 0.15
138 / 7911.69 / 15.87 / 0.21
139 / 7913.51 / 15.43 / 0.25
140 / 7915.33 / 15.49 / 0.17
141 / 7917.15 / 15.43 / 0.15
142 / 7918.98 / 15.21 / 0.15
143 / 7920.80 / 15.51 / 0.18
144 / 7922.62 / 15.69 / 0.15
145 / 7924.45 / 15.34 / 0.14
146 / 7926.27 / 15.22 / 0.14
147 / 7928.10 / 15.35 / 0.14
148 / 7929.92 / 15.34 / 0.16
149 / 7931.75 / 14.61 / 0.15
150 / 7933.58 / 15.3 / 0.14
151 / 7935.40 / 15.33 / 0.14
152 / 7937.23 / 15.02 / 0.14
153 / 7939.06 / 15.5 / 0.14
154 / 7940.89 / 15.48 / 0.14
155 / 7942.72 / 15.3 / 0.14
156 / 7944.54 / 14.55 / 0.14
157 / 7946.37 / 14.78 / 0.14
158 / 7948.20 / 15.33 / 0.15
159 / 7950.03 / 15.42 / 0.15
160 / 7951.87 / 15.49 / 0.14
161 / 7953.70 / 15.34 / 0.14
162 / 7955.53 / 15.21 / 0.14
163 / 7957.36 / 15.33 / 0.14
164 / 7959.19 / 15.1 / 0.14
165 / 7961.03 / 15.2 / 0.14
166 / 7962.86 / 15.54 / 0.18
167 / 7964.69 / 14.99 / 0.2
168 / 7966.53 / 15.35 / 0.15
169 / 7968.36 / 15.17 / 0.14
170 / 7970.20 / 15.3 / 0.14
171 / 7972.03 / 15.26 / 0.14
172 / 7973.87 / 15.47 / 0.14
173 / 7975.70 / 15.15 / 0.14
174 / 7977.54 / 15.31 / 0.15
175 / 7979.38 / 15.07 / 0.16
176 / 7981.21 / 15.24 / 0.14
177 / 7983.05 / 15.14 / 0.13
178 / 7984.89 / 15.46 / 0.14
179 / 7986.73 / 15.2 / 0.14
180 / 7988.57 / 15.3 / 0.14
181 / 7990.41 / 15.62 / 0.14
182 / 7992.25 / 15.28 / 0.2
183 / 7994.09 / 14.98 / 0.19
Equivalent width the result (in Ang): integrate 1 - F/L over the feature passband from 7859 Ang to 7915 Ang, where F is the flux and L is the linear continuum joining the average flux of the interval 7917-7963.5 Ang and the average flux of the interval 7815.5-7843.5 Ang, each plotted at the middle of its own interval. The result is -0.7 Ang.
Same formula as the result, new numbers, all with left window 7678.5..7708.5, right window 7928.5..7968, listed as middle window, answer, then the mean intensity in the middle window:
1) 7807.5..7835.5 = 0.0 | 15.7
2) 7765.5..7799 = 0.0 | 15.9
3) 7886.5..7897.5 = -0.2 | 15.8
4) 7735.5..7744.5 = 0.0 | 16.1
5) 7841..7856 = -0.2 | 15.8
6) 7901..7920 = -0.1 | 15.5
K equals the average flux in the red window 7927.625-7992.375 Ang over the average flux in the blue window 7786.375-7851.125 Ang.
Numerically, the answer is 0.96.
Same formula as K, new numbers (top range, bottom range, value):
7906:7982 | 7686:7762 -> 0.94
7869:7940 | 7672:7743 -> 0.95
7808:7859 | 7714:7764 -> 0.98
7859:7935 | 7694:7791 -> 0.97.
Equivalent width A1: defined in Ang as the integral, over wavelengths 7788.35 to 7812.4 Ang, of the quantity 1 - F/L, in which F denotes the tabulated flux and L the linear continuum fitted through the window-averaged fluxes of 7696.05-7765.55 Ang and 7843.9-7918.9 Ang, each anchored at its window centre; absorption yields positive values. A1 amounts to 0.17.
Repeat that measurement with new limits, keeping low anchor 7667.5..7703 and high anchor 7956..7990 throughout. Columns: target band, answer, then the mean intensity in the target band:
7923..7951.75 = 0.4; 15.2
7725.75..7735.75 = 0.1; 16.1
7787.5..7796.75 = 0.0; 15.9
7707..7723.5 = 0.0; 16.3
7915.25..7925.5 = 0.0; 15.4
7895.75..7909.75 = 0.1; 15.5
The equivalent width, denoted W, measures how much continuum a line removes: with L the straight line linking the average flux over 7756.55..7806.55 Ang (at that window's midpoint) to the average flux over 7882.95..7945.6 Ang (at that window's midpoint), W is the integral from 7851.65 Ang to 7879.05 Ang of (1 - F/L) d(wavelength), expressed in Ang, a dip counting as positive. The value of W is -0.3 Ang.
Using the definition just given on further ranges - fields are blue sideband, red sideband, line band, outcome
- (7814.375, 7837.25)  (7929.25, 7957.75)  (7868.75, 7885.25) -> -0.20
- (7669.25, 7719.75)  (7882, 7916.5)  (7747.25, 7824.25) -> 0.39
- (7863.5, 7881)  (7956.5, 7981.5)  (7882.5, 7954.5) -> 0.42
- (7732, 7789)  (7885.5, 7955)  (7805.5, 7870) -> -0.27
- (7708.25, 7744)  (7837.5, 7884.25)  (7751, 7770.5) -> -0.07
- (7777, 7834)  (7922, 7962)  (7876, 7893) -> -0.30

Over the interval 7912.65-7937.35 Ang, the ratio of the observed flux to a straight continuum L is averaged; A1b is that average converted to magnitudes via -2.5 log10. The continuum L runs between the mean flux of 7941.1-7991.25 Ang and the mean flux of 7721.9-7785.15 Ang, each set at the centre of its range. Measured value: 0.006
